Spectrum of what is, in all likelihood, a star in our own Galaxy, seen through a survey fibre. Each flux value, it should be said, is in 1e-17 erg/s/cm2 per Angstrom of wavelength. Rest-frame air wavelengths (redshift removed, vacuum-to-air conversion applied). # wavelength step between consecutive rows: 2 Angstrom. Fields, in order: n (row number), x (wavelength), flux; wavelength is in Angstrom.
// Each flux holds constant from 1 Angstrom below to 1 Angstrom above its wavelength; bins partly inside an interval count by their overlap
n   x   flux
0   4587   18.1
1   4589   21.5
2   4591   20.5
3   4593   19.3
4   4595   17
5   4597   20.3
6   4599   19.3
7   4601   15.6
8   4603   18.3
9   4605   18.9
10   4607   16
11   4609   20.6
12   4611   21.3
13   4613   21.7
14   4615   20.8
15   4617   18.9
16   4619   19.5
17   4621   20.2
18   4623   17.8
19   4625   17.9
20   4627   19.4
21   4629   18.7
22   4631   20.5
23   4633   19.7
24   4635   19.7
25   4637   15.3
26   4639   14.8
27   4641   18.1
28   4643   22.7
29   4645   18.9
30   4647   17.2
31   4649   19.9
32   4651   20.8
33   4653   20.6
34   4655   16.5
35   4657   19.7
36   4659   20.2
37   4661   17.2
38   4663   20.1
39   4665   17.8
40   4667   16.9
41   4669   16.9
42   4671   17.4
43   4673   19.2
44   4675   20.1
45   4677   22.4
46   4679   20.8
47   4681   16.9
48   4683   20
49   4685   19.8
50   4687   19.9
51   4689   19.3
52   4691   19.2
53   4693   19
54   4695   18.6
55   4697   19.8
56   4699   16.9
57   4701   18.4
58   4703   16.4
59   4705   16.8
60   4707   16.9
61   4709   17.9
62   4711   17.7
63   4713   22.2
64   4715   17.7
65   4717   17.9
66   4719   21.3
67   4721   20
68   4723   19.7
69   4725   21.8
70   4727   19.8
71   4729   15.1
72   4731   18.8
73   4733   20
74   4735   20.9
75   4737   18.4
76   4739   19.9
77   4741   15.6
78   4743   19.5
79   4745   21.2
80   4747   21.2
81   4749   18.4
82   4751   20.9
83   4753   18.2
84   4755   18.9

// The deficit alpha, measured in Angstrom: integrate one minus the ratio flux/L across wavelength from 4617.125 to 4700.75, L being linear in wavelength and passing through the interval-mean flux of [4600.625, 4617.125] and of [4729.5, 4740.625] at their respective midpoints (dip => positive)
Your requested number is 1.3 Angstrom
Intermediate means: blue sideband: 19.3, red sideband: 19.2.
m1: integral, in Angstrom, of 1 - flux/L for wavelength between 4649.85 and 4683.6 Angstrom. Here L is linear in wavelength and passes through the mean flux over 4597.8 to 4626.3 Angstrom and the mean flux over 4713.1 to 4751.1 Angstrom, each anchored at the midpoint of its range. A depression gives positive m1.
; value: 0.4 Angstrom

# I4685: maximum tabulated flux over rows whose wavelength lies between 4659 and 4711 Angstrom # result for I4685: 22.4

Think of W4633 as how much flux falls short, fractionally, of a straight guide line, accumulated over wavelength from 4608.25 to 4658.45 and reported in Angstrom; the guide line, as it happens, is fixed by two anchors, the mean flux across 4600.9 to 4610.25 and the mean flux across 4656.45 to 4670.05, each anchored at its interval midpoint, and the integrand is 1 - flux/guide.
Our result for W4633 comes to -2.7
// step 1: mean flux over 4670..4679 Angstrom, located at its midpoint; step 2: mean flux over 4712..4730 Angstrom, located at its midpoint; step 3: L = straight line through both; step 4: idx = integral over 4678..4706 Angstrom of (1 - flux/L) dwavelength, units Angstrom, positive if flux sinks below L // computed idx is 1.5 Angstrom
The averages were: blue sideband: 19.9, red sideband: 19.5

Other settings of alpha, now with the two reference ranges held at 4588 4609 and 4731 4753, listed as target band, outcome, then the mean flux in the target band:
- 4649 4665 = -0.2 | 19.2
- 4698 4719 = 1.4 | 18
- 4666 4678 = 0.2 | 18.8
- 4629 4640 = 0.5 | 18.1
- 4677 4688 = -0.3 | 19.7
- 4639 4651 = -0.1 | 19.1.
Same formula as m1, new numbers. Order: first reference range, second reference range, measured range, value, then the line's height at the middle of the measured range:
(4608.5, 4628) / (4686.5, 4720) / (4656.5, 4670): 0.6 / 19.1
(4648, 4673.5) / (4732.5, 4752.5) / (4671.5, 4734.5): 0.3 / 19.1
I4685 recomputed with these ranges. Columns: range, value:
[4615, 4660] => 22.7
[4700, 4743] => 22.2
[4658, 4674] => 20.2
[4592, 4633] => 21.7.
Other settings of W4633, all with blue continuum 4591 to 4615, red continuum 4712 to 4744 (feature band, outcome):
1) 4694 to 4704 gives 0.63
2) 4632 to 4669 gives 1.03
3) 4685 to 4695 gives -0.05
